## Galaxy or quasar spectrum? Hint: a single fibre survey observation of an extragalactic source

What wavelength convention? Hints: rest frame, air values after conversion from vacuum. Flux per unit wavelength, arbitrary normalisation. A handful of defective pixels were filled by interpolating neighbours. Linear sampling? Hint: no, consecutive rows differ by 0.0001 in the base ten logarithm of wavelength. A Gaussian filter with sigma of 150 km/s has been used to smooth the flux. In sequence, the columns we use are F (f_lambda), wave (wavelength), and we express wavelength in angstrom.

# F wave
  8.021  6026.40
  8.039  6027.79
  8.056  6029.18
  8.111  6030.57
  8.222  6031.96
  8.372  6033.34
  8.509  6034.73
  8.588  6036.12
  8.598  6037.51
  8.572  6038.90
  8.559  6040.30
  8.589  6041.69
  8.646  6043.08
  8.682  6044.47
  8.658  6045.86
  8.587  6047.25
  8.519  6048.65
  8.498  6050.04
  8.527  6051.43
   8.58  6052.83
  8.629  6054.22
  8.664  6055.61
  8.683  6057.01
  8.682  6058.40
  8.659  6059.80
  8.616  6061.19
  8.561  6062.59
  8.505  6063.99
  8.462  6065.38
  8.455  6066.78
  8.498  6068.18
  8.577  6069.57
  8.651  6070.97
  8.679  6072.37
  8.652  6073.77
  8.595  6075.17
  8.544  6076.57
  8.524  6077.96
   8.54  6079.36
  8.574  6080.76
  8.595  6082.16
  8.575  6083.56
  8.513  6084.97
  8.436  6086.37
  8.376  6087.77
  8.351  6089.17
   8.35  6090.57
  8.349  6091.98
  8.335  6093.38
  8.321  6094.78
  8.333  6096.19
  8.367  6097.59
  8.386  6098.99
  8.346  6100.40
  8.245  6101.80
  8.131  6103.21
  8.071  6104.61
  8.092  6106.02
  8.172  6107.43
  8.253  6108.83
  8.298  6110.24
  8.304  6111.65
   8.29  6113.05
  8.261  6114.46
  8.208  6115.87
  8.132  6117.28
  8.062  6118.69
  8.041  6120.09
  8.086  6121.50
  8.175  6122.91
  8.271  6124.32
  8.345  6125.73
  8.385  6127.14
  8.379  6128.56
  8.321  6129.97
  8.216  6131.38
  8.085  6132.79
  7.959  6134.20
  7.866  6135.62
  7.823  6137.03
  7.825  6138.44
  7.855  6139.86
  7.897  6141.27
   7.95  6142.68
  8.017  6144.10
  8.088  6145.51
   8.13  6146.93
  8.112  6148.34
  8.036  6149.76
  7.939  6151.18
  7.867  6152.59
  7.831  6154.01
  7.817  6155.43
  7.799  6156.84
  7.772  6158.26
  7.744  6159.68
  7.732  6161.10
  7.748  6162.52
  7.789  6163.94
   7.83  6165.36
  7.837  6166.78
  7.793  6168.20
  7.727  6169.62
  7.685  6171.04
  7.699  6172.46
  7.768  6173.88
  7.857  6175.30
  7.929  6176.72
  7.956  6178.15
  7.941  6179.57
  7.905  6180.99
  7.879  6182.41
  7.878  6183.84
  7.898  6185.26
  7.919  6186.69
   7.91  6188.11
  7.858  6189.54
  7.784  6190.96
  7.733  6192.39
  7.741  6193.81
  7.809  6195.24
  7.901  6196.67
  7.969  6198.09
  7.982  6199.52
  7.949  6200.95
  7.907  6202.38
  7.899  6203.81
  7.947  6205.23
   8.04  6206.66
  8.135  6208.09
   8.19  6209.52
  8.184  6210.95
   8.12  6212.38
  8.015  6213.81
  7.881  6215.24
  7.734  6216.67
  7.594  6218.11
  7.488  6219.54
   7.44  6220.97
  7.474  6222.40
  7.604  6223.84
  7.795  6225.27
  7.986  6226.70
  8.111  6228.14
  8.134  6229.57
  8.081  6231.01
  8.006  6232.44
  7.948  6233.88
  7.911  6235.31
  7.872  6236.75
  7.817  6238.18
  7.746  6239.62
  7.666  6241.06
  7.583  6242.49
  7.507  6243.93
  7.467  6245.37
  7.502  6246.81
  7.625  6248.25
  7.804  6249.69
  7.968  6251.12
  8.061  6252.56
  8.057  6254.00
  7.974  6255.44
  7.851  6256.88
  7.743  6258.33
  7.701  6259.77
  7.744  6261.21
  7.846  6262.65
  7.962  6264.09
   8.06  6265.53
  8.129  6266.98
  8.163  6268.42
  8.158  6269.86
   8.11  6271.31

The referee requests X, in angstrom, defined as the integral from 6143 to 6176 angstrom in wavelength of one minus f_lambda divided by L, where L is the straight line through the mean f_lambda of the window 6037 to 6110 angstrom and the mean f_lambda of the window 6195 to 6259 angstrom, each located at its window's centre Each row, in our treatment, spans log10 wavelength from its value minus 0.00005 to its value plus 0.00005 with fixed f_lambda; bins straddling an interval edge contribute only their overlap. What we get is 1.13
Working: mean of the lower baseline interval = 8.49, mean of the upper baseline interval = 7.85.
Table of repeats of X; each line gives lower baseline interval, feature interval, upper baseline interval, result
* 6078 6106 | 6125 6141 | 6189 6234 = 0.23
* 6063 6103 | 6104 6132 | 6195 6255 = 0.32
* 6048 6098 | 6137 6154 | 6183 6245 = 0.46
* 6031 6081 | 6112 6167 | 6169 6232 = 1.02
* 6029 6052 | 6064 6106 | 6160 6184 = -0.86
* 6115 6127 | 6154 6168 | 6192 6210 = 0.47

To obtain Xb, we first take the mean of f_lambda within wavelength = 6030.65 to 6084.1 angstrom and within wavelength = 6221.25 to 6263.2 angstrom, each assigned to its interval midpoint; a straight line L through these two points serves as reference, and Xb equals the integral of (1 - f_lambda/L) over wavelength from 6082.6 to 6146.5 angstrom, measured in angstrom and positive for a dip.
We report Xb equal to 0.98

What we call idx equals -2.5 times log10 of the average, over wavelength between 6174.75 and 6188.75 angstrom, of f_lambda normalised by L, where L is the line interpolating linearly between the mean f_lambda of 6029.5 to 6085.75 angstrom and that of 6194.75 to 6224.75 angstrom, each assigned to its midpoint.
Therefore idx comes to 0.01 mag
